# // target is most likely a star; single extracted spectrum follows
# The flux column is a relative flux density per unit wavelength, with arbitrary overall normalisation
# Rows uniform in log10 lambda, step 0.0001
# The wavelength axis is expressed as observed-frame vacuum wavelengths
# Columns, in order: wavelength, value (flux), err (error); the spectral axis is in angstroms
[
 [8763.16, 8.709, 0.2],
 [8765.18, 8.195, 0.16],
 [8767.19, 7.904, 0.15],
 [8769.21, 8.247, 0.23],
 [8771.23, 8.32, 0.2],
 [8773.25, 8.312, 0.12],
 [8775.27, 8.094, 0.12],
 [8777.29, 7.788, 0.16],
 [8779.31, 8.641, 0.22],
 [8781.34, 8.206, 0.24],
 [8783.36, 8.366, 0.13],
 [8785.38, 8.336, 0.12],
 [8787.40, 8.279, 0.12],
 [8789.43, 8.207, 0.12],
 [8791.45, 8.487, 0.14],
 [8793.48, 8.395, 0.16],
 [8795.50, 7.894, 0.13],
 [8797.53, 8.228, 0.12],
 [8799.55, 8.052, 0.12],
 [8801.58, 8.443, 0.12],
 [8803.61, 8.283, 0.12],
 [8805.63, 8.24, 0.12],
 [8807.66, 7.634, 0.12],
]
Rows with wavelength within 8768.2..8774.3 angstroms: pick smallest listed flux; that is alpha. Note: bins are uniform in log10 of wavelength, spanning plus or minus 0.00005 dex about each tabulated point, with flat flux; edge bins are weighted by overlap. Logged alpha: 8.247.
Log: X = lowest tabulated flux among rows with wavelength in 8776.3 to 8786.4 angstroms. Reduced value 7.788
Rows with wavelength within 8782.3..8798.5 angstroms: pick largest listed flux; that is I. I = 8.487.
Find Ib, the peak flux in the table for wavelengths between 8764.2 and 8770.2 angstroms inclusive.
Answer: 8.247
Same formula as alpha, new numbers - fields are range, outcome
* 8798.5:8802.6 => 8.052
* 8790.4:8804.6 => 7.894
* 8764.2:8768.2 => 7.904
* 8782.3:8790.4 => 8.207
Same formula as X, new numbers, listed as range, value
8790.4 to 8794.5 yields 8.395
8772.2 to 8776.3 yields 8.094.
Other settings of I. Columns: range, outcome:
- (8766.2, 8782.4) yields 8.641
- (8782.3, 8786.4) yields 8.366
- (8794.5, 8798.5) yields 8.228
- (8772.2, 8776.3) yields 8.312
